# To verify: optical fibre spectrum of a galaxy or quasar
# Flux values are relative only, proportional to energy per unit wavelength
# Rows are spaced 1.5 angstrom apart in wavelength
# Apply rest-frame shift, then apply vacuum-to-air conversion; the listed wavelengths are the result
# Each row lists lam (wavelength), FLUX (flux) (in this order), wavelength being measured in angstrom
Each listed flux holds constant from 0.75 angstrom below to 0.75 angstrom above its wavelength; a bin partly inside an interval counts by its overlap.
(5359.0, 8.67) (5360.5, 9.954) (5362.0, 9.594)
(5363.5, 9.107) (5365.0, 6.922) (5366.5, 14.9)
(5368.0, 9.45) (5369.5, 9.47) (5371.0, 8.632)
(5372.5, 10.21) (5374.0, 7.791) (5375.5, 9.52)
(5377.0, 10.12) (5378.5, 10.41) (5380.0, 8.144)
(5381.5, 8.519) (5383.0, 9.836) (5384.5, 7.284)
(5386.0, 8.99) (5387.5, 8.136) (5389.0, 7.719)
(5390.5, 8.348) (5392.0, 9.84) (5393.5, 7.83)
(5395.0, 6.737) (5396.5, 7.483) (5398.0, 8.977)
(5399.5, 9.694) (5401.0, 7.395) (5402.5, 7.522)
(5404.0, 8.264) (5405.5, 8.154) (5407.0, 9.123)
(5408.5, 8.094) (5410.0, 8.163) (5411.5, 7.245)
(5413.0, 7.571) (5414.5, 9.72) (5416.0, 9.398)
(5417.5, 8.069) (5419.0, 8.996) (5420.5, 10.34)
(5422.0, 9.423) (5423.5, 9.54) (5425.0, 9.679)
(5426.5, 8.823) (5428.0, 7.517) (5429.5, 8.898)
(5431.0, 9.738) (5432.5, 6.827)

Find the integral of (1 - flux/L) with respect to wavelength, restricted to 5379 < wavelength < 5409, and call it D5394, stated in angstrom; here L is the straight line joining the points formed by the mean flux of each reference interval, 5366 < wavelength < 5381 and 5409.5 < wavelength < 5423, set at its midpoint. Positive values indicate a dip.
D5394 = 3.13 angstrom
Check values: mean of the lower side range 9.76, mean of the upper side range 8.79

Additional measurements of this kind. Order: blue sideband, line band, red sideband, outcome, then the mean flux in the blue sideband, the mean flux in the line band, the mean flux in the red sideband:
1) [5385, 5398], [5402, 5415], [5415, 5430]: 0.7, 8.17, 8.19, 9.08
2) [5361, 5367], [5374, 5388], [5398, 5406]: 0.4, 9.92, 8.95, 8.28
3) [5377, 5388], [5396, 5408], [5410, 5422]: 0.6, 8.87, 8.34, 8.77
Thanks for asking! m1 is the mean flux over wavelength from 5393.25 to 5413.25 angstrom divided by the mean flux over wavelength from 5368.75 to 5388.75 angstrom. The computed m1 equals 0.9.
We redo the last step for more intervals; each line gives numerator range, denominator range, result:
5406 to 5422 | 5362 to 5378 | 0.90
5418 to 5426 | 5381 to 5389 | 1.12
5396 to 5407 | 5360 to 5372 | 0.85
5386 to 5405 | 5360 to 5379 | 0.85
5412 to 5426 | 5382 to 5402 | 1.10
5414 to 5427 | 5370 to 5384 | 1.01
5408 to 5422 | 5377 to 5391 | 1.00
